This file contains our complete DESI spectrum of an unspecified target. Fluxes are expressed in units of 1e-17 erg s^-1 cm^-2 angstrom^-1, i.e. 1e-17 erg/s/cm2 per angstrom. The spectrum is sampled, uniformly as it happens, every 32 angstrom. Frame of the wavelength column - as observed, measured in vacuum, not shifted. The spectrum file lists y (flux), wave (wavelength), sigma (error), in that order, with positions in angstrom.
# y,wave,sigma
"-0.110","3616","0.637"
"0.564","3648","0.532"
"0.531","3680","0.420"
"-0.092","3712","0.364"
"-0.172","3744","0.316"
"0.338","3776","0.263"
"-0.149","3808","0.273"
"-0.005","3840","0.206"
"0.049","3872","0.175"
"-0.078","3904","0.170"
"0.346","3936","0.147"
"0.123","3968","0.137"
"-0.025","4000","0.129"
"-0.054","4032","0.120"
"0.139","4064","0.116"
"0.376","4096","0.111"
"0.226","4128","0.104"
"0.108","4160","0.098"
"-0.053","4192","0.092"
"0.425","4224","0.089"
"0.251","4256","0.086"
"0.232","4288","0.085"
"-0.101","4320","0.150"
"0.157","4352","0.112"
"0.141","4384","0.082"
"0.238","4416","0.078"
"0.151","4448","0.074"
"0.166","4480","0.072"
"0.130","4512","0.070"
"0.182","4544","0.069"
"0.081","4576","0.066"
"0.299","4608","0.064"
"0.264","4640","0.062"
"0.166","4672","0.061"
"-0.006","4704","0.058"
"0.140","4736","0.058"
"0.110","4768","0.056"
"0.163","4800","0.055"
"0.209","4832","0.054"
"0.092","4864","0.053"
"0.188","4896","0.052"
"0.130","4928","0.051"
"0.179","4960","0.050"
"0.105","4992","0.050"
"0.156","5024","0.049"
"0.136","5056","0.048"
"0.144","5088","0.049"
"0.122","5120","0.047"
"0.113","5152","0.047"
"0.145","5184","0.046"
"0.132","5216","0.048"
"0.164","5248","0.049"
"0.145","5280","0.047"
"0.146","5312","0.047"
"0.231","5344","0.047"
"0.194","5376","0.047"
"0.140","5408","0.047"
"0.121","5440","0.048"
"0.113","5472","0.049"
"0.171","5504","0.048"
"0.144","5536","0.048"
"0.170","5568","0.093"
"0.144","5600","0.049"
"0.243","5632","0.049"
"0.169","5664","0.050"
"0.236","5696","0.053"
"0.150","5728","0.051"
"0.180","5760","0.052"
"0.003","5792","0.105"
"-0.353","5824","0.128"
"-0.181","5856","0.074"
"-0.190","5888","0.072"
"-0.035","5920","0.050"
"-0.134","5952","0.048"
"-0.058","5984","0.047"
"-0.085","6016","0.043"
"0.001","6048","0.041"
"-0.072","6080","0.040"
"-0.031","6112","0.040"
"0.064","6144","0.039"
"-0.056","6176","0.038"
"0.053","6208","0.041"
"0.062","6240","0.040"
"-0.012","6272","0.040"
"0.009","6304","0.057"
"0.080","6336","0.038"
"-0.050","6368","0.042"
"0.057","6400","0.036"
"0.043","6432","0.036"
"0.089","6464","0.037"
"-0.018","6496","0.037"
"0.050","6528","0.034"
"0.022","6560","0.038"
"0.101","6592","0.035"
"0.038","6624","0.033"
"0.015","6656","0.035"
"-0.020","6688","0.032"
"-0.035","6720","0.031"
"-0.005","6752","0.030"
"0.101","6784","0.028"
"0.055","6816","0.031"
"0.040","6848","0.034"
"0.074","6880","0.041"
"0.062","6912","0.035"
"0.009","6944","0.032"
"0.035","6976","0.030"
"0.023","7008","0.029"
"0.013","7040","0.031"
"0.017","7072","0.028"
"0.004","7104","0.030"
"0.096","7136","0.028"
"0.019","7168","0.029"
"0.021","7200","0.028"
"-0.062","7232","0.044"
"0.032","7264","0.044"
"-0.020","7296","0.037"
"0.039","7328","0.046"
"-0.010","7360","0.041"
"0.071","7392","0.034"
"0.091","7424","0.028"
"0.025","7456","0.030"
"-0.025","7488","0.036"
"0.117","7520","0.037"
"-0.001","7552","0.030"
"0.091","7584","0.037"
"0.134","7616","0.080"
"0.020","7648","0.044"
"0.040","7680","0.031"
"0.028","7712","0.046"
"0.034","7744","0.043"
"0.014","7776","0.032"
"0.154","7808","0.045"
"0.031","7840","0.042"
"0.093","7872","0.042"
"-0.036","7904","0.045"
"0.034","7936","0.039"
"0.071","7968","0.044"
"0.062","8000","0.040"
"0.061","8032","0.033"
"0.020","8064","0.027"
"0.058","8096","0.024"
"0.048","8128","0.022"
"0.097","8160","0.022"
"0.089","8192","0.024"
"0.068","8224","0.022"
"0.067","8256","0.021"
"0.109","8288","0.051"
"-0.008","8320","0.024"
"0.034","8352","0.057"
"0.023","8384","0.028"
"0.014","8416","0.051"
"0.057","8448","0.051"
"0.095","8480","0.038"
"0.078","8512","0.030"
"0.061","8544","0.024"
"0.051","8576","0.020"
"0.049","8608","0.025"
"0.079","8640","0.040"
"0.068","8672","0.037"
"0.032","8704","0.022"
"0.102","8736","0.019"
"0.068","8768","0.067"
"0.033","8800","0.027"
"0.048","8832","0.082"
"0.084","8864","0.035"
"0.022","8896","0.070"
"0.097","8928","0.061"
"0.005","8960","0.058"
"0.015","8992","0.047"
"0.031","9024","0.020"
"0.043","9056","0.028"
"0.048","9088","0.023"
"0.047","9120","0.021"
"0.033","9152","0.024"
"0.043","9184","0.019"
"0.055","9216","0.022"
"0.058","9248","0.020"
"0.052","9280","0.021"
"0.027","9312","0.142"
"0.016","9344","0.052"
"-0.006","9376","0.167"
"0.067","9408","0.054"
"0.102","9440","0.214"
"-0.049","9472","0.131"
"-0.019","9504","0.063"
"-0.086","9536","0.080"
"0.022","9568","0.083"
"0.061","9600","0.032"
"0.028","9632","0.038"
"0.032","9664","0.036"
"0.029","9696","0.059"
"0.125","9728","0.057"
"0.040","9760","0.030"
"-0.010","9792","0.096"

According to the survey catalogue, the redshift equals 0.520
